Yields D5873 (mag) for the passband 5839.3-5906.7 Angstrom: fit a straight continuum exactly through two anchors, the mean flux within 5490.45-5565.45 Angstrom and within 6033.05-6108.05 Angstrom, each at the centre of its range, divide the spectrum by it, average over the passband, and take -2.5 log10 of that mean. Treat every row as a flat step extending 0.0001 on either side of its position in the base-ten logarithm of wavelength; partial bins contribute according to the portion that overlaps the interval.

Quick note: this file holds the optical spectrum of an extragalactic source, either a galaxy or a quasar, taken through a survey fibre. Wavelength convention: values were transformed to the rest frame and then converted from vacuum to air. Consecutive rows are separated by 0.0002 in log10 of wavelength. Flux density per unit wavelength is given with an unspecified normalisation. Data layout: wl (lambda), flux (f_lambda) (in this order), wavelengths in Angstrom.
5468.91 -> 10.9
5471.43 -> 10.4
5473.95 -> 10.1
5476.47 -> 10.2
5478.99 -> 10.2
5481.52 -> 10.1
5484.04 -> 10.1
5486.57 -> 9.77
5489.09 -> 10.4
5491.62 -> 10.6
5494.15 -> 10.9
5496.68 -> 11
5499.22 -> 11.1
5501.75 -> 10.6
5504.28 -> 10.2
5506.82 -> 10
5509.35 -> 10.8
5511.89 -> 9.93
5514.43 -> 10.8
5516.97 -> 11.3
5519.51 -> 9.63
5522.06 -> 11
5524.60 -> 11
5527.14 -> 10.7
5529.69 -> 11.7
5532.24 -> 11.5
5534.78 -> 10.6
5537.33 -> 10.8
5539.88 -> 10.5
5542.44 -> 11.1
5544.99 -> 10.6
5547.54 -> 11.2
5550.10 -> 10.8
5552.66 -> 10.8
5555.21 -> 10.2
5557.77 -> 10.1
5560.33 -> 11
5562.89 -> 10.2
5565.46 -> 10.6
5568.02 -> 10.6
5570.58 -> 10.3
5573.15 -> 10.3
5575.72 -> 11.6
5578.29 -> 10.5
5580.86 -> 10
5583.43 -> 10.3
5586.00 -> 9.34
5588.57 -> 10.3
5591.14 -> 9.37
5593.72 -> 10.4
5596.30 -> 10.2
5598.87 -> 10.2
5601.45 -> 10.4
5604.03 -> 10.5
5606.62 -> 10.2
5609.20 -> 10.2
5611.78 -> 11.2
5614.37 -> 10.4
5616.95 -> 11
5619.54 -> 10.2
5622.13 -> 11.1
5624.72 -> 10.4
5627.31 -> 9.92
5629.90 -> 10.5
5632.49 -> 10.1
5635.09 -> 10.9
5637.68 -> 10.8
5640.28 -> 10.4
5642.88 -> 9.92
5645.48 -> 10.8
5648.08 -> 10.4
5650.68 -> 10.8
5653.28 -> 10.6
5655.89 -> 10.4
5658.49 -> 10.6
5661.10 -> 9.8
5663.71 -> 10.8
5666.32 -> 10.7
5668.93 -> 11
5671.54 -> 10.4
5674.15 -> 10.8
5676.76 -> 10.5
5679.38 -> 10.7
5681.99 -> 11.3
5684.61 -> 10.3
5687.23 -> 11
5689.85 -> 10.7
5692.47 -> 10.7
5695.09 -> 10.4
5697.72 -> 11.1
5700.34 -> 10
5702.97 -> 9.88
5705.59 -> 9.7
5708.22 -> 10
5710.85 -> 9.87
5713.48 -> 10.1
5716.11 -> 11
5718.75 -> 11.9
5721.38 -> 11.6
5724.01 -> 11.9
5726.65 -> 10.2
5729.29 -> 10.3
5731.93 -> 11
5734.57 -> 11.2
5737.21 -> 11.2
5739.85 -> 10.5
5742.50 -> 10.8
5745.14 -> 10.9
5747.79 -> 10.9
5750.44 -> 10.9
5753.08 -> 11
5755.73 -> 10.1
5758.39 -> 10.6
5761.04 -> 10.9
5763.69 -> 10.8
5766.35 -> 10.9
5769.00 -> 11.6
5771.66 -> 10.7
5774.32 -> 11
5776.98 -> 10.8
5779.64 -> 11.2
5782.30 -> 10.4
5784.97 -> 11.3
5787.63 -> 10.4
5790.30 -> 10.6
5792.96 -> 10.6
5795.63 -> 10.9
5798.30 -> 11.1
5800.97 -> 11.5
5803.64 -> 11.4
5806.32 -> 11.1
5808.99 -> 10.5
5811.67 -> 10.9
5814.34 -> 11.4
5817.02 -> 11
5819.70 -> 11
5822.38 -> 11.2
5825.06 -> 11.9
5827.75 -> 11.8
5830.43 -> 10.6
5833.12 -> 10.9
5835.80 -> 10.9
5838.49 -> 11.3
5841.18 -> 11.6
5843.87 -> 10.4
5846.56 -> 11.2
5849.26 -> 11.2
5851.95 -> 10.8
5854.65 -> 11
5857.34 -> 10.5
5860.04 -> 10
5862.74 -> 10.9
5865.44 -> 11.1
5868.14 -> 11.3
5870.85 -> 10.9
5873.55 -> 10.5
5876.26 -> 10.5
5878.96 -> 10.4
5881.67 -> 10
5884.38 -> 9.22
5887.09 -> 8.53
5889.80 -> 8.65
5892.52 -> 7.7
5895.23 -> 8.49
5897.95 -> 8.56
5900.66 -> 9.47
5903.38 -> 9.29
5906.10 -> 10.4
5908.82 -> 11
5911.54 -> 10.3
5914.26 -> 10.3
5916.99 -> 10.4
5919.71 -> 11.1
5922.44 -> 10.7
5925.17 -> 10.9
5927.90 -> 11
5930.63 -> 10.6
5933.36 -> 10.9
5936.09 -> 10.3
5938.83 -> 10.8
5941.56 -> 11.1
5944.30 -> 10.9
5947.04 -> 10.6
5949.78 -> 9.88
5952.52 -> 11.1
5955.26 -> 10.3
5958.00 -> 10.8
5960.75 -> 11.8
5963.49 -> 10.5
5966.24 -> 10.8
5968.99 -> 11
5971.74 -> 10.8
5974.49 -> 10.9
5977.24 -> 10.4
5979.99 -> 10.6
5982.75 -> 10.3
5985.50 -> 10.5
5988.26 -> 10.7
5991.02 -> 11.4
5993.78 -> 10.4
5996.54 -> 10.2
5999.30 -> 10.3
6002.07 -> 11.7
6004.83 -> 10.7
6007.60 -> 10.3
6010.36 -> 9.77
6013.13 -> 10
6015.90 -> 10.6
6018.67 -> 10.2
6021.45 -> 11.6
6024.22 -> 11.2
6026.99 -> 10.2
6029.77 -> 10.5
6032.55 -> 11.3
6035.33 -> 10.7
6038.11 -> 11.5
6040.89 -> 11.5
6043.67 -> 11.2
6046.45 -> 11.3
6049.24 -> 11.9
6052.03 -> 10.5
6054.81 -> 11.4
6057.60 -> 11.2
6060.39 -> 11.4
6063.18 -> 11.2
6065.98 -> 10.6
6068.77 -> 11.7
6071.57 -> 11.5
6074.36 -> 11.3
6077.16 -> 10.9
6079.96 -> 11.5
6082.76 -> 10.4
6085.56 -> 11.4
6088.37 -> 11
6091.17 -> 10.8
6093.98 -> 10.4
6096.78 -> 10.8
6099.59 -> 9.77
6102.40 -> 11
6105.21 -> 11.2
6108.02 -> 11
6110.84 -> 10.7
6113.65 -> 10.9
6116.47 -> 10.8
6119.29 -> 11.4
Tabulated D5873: 0.09 mag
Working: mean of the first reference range 10.7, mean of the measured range 10.1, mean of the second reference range 11.1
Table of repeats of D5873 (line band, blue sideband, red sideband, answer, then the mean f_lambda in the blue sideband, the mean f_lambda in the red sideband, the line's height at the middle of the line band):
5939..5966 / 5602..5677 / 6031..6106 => 0.02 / 10.5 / 11.1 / 10.9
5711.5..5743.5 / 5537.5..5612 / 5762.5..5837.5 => -0.01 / 10.4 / 11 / 10.8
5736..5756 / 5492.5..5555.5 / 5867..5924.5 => -0.06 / 10.8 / 9.9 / 10.2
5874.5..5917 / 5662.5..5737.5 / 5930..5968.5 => 0.13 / 10.7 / 10.8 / 10.7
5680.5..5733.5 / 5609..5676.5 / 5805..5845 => 0.01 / 10.5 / 11.1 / 10.7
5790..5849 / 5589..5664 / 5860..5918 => -0.11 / 10.4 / 9.9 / 10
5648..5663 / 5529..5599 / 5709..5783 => 0.03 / 10.5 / 10.9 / 10.7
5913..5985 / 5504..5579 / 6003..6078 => 0.02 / 10.7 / 11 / 10.9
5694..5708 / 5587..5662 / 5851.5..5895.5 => 0.01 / 10.4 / 10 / 10.3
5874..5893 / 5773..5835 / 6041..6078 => 0.18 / 11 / 11.3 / 11.1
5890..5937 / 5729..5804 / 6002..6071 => 0.09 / 10.9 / 11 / 10.9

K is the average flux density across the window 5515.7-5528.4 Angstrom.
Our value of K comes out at 10.7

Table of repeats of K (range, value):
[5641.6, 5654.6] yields 10.5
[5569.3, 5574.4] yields 10.3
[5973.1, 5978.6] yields 10.7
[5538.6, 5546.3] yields 10.7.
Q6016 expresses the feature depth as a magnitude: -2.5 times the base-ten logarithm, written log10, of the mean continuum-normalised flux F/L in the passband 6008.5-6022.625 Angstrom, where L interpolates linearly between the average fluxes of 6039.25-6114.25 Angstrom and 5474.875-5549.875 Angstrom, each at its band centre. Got 0.06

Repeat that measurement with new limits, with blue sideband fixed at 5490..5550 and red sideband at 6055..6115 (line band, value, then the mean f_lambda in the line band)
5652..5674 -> 0.03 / 10.5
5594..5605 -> 0.05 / 10.3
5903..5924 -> 0.04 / 10.5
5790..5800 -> 0.00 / 10.9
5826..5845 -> -0.02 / 11.1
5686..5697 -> 0.01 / 10.7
